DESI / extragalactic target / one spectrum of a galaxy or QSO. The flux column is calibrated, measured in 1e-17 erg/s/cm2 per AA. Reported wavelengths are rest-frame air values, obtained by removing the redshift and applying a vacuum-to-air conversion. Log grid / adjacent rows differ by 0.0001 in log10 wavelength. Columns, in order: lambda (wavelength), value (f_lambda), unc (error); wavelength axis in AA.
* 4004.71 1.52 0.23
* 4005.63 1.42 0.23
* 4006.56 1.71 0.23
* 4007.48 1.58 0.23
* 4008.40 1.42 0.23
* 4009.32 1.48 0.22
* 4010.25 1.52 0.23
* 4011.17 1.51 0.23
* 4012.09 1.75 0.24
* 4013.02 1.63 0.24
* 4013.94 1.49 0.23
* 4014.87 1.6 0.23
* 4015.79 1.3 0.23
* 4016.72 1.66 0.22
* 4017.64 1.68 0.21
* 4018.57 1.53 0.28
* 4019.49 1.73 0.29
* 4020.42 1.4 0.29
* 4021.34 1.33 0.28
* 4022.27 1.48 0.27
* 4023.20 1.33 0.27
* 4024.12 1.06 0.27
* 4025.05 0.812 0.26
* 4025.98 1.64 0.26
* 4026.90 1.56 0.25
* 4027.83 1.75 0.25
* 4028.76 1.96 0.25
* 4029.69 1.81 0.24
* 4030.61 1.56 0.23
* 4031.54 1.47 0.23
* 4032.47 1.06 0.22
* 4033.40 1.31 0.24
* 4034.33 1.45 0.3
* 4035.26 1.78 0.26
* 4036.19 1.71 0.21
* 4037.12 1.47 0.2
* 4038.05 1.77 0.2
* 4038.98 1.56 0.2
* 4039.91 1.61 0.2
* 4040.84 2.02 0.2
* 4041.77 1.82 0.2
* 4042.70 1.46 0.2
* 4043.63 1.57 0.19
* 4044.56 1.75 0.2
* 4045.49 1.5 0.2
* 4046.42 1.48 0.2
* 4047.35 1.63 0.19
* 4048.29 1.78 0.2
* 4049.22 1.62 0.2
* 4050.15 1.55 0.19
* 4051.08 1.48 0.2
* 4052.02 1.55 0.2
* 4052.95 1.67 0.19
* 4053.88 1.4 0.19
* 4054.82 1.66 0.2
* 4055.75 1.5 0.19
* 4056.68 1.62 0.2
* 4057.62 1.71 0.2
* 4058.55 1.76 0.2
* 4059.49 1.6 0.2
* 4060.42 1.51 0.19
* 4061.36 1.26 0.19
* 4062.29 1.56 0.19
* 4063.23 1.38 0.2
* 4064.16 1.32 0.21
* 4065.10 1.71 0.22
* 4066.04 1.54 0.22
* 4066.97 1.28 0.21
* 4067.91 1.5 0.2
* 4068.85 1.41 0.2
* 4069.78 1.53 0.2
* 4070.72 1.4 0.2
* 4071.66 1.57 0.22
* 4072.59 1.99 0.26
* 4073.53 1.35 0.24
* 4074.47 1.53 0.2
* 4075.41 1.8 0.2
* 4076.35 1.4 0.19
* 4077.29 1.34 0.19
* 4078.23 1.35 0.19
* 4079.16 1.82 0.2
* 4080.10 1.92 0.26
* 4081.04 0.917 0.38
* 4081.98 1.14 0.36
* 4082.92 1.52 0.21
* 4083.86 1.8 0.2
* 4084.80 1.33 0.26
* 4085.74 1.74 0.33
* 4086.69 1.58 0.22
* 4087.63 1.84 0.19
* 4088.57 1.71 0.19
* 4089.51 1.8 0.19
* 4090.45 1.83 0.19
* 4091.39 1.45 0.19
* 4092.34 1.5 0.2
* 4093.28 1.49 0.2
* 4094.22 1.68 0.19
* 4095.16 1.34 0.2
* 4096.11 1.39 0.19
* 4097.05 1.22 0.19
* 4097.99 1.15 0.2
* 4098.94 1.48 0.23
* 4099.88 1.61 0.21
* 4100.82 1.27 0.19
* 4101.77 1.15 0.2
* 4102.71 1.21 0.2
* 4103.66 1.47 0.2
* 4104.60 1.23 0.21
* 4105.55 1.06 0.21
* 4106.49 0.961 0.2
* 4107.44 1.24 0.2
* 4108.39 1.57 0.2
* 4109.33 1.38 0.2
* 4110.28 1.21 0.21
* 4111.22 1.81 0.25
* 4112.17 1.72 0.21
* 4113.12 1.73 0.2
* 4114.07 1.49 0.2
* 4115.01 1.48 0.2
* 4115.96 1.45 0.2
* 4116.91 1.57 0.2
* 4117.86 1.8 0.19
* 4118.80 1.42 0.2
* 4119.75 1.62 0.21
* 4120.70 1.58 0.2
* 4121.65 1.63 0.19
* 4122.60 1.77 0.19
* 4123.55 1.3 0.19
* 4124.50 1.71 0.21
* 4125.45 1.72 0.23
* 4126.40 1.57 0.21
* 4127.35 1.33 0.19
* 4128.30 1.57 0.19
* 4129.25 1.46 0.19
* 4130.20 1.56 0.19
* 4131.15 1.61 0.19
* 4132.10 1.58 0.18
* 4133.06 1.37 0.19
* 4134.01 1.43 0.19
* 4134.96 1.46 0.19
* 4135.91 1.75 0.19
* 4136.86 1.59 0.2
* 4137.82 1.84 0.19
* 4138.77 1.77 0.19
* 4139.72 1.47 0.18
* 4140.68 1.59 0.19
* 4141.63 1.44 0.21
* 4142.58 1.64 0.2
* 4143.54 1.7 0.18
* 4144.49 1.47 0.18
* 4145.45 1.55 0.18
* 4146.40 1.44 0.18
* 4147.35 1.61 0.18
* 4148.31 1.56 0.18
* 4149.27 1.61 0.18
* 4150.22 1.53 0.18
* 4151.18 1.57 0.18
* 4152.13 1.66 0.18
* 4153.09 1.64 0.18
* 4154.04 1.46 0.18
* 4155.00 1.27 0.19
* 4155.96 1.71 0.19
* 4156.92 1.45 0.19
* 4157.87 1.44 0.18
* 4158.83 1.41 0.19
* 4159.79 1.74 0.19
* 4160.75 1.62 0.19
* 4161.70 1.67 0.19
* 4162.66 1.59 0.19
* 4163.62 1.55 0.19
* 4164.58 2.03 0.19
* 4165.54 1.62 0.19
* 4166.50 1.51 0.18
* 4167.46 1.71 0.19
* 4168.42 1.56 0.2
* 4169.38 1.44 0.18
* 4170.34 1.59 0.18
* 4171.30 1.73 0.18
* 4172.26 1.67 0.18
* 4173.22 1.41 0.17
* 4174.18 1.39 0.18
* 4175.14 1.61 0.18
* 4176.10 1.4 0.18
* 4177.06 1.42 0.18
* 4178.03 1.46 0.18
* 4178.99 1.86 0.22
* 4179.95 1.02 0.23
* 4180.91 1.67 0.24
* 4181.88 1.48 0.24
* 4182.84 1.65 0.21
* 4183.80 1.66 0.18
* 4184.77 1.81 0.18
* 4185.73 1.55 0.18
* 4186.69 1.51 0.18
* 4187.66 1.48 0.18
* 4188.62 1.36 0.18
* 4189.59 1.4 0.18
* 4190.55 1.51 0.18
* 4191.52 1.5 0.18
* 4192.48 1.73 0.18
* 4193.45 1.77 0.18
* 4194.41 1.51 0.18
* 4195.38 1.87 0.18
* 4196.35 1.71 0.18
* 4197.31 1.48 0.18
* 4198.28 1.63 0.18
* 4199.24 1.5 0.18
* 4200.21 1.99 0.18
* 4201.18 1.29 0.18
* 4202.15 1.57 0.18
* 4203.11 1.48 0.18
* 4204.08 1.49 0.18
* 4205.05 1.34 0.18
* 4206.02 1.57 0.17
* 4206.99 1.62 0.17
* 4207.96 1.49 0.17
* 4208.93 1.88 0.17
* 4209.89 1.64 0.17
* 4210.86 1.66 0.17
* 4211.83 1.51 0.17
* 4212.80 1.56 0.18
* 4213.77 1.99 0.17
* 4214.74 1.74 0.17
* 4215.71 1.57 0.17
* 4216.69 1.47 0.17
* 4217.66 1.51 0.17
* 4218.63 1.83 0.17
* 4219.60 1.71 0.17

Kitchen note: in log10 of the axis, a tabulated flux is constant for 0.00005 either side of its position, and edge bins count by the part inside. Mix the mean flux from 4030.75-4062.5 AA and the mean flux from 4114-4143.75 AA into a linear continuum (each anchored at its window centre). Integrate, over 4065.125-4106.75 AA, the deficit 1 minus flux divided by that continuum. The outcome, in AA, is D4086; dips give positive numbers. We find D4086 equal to 2.7 AA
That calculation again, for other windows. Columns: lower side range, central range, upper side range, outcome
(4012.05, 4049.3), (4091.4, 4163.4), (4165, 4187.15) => 2.2 AA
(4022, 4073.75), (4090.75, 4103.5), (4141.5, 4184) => 1.4 AA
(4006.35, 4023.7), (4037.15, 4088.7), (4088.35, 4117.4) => -2.9 AA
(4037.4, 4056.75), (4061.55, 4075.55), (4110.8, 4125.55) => 0.9 AA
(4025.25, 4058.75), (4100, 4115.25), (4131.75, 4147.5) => 2.0 AA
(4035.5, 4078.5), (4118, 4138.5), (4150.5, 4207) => -0.1 AA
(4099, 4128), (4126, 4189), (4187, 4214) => -1.3 AA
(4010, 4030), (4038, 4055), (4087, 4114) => -1.4 AA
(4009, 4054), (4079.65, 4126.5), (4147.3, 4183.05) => 2.0 AA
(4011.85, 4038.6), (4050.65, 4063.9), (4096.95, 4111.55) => -1.0 AA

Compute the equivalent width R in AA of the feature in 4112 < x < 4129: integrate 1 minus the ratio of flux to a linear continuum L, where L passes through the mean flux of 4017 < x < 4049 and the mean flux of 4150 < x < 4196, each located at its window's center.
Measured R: -0.2 AA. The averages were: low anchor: 1.56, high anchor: 1.57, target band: 1.58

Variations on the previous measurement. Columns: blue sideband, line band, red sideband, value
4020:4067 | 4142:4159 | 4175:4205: 0.12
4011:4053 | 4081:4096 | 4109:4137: 0.00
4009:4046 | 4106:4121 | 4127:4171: 0.61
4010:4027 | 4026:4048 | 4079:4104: -2.03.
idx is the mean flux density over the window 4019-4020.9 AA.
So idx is 1.57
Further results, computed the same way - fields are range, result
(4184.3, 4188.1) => 1.59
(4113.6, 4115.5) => 1.49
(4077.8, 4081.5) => 1.51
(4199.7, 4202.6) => 1.61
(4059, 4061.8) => 1.46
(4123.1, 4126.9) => 1.58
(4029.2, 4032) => 1.62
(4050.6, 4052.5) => 1.52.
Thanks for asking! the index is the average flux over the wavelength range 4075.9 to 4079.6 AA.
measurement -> 1.48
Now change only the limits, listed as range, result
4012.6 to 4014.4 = 1.56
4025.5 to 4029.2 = 1.72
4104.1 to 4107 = 1.09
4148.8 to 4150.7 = 1.57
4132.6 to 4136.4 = 1.51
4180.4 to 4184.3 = 1.61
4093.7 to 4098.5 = 1.36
